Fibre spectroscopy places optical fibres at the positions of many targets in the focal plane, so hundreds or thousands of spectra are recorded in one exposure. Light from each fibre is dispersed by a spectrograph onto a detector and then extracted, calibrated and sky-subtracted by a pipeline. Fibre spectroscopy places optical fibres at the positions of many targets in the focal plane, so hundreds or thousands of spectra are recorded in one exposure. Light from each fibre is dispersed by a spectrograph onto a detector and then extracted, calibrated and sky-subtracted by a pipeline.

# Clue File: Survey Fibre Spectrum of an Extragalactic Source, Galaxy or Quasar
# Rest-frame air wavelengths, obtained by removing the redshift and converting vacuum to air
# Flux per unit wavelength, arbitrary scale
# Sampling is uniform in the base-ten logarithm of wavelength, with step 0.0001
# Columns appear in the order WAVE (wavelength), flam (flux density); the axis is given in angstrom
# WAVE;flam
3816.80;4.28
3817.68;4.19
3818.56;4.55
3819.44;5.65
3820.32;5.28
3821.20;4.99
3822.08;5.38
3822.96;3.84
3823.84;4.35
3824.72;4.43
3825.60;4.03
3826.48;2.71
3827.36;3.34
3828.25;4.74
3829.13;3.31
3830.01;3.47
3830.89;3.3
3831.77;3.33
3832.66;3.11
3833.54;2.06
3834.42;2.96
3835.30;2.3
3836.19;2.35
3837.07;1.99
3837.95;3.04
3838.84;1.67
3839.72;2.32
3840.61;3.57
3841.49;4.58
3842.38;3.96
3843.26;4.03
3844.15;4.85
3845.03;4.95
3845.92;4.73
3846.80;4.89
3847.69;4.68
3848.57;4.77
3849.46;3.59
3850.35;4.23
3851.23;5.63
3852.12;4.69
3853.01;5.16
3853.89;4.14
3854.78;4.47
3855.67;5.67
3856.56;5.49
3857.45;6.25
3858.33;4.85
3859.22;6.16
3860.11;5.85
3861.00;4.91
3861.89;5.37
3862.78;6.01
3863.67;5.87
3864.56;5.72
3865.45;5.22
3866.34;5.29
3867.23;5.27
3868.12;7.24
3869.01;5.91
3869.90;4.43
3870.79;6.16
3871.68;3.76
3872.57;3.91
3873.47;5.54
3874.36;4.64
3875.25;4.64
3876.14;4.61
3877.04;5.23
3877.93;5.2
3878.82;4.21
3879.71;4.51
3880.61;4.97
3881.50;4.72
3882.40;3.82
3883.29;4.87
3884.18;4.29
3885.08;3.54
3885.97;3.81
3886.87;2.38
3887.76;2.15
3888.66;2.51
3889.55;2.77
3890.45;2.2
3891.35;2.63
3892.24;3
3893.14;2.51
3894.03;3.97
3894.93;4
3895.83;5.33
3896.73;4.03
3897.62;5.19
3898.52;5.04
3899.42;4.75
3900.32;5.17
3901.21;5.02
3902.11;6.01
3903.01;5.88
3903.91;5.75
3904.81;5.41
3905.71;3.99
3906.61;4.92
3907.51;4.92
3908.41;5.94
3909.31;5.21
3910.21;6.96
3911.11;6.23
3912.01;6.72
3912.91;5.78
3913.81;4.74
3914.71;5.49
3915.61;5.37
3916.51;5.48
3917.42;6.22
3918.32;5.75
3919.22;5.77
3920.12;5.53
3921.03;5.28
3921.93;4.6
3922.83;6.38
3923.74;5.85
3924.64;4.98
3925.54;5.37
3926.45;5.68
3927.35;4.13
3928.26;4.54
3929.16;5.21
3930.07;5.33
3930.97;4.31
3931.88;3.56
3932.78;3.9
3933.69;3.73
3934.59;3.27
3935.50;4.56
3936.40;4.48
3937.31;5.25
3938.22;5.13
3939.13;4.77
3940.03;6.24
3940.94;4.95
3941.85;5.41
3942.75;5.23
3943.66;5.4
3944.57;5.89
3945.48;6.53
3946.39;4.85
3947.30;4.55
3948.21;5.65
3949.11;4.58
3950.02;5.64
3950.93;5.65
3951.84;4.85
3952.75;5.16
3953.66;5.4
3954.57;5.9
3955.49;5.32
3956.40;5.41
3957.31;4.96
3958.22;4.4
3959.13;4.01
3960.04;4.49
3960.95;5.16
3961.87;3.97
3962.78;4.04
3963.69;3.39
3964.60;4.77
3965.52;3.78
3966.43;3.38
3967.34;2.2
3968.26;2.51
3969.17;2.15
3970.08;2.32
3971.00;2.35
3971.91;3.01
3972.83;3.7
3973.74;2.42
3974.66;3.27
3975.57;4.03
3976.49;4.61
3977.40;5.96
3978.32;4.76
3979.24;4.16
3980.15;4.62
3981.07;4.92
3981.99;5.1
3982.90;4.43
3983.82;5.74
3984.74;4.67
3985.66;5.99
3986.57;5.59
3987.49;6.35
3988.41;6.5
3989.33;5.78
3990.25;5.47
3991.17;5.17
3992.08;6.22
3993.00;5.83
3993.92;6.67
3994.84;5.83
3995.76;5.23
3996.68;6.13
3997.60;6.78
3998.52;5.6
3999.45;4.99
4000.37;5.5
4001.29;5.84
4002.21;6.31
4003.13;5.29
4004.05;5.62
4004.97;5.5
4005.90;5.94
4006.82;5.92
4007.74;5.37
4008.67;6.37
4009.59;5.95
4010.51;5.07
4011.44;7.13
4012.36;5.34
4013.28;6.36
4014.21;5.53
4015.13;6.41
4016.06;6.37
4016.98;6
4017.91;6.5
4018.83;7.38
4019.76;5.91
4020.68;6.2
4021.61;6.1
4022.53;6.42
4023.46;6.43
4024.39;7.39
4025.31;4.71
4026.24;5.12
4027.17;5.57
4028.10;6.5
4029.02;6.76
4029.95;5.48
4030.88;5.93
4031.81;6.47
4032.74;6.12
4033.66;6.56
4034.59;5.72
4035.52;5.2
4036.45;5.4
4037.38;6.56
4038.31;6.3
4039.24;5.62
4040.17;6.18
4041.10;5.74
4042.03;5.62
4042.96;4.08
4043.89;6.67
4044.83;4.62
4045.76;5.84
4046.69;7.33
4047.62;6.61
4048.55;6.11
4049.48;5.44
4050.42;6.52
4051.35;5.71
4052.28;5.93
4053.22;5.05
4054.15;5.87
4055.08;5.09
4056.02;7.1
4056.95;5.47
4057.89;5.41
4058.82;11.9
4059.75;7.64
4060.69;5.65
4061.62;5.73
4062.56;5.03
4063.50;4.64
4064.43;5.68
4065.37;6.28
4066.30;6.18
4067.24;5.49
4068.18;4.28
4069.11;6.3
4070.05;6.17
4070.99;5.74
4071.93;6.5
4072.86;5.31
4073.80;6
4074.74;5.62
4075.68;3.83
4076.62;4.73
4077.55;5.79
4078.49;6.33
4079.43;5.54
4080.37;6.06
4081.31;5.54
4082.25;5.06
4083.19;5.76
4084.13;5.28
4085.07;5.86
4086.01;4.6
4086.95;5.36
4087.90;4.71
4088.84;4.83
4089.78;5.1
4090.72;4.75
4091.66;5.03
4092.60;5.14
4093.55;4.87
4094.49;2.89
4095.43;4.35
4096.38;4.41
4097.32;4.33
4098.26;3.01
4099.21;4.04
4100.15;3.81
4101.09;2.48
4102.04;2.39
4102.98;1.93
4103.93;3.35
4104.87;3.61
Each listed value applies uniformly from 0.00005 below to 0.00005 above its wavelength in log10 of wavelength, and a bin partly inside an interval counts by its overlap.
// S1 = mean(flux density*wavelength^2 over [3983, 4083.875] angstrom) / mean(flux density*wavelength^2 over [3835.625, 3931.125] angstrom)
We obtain 1.34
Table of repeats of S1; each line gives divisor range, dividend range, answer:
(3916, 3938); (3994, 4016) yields 1.23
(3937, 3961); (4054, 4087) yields 1.18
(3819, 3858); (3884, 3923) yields 1.21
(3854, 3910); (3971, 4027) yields 1.24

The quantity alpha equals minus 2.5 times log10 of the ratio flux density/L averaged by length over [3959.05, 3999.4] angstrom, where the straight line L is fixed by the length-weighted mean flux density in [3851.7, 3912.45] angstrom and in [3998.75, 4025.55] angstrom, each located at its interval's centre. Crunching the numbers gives 0.23 mag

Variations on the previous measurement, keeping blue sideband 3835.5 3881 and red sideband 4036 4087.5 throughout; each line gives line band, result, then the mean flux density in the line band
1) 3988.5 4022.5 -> -0.08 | 5.95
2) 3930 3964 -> 0.07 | 4.88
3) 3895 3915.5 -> -0.08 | 5.36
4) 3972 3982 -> 0.26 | 4.24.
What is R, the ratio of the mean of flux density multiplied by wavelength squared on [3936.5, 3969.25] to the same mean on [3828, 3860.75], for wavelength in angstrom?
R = 1.23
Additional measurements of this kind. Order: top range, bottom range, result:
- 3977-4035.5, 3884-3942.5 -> 1.28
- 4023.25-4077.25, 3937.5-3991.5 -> 1.32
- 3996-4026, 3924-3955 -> 1.24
